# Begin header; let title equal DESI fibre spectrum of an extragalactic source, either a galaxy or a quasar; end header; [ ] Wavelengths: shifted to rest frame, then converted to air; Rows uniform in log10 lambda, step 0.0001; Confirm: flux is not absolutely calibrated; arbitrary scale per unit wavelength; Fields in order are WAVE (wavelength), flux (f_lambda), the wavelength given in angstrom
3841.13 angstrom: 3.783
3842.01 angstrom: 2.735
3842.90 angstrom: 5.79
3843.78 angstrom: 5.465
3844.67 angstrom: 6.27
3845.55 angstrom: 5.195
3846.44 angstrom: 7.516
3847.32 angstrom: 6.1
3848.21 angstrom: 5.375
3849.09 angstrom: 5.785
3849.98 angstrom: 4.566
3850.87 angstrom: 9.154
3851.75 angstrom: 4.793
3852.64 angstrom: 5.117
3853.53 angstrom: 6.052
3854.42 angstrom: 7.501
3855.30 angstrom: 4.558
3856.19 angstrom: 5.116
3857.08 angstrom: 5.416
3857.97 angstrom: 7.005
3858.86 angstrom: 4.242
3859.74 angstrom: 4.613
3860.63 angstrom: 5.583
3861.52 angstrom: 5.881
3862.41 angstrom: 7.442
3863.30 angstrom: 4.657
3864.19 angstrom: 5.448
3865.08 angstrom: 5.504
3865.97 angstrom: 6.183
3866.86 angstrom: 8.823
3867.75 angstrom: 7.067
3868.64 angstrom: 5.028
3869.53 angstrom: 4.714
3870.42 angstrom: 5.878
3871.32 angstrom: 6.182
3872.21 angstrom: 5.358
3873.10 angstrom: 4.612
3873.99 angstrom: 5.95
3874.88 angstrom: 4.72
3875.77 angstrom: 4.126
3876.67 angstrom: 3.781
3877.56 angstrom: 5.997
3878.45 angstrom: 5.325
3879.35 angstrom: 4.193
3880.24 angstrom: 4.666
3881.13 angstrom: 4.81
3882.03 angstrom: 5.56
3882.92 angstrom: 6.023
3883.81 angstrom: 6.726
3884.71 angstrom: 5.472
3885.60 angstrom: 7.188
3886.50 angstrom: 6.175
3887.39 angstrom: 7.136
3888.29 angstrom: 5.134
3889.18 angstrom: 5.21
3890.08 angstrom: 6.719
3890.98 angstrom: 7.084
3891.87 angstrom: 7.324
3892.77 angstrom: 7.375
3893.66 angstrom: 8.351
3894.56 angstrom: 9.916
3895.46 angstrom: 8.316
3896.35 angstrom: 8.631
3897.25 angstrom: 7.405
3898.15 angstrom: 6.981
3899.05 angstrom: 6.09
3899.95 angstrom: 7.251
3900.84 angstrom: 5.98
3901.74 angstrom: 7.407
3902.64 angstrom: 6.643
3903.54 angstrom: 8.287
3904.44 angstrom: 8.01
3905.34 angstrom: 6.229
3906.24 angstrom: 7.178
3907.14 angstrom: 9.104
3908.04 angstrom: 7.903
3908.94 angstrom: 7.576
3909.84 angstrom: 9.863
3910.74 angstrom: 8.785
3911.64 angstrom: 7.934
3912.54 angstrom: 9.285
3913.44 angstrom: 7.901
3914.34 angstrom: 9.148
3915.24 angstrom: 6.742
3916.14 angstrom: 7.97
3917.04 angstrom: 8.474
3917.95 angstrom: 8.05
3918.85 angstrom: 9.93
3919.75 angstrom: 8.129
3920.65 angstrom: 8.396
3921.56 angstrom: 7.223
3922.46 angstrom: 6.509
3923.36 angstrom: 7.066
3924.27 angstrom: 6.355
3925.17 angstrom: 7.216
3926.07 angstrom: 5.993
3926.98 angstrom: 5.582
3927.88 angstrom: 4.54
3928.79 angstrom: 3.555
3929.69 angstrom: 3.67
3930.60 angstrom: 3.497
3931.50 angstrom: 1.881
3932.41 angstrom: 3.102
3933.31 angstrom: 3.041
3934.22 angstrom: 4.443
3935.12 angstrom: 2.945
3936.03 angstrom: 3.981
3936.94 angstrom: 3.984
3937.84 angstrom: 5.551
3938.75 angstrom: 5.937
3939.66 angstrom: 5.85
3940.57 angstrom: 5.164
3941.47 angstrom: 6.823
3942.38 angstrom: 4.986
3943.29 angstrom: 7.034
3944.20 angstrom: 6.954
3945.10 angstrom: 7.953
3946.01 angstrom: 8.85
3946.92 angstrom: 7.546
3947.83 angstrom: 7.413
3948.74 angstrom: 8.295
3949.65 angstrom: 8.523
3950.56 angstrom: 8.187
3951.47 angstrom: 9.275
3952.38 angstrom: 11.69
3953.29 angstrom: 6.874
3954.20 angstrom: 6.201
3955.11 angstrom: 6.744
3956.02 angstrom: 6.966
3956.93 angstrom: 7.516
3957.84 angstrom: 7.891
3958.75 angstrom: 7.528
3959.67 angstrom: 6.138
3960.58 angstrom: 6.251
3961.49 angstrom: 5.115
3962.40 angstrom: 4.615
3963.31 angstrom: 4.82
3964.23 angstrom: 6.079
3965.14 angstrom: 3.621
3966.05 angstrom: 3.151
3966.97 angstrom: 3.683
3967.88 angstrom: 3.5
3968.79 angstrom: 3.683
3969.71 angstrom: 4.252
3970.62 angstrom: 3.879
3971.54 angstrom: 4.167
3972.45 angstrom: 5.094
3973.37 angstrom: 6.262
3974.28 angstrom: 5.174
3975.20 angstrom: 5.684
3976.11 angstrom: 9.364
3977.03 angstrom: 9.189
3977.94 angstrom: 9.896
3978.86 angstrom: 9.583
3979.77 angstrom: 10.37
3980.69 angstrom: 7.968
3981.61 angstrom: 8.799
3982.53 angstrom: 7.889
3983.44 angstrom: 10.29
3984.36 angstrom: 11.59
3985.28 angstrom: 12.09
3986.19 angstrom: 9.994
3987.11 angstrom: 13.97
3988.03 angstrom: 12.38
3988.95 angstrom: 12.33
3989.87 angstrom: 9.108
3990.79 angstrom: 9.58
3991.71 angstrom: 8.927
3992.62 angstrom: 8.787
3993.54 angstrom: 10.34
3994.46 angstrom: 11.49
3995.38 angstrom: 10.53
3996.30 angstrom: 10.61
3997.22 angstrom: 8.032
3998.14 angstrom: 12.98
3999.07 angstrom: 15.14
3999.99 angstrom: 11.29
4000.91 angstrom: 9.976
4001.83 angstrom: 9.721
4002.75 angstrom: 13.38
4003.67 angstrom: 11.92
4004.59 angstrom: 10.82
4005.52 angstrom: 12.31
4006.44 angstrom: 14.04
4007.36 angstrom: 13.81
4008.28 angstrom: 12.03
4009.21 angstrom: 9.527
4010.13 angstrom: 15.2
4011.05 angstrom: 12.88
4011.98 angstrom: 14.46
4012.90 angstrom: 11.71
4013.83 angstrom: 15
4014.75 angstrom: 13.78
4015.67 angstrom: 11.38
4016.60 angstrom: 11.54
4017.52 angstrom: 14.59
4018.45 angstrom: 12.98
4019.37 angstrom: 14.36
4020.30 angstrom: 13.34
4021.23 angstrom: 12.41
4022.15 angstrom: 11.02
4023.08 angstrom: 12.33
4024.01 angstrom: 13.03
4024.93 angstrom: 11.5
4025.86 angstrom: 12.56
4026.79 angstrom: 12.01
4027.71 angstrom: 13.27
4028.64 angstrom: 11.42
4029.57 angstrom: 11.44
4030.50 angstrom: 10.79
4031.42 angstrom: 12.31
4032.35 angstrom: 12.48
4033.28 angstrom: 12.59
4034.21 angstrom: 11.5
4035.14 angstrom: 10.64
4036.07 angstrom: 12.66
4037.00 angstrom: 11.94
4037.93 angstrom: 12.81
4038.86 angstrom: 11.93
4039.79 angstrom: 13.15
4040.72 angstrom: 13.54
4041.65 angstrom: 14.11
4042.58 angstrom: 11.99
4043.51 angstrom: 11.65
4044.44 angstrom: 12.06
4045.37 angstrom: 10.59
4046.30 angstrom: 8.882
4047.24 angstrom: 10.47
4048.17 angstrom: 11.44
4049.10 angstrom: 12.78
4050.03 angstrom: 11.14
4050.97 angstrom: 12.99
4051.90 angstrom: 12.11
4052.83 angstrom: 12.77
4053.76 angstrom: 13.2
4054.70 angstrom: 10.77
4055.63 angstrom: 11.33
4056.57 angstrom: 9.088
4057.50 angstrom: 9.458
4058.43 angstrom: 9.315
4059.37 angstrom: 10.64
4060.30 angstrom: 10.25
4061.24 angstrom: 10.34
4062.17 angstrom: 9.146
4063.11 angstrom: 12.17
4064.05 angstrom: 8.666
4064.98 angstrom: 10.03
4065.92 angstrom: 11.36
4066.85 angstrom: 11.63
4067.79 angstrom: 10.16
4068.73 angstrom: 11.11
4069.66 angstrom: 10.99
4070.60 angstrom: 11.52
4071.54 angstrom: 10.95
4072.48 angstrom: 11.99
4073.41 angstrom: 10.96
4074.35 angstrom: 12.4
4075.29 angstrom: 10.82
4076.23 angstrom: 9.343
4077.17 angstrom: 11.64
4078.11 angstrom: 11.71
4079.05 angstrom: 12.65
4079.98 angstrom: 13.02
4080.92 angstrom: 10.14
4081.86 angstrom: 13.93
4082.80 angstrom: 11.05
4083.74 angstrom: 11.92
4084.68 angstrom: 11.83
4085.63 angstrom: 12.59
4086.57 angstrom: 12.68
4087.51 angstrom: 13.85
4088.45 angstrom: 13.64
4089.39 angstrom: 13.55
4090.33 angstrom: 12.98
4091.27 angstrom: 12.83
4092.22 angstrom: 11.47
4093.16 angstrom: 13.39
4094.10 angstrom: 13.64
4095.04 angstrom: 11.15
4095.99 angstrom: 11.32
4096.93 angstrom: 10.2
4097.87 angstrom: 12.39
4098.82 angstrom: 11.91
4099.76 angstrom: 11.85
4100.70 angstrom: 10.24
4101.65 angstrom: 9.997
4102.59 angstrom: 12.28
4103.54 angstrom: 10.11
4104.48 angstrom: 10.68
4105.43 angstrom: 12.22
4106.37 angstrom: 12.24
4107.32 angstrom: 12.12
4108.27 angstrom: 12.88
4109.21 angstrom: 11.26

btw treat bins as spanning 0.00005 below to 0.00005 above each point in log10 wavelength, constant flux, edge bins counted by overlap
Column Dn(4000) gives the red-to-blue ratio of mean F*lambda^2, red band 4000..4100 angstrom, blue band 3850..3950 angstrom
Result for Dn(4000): 2.0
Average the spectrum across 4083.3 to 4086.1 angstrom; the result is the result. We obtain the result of 12.1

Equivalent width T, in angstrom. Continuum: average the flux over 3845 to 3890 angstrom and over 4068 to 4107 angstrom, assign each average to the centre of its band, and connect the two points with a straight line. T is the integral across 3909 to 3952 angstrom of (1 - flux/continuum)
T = 4.7 angstrom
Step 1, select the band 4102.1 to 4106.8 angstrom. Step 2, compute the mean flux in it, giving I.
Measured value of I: 11.5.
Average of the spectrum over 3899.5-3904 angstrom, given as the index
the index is 7.12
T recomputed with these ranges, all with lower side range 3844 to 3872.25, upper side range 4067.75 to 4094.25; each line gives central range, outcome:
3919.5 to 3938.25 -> 6.6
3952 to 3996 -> 6.8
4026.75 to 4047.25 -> -2.2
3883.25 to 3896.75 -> -0.7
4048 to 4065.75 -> 0.7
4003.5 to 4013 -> -2.5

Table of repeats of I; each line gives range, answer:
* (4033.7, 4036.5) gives 11.6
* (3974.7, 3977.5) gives 8.06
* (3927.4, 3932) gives 3.44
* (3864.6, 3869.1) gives 6.51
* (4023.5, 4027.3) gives 12.3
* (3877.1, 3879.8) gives 5.17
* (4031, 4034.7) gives 12.2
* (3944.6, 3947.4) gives 8.1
